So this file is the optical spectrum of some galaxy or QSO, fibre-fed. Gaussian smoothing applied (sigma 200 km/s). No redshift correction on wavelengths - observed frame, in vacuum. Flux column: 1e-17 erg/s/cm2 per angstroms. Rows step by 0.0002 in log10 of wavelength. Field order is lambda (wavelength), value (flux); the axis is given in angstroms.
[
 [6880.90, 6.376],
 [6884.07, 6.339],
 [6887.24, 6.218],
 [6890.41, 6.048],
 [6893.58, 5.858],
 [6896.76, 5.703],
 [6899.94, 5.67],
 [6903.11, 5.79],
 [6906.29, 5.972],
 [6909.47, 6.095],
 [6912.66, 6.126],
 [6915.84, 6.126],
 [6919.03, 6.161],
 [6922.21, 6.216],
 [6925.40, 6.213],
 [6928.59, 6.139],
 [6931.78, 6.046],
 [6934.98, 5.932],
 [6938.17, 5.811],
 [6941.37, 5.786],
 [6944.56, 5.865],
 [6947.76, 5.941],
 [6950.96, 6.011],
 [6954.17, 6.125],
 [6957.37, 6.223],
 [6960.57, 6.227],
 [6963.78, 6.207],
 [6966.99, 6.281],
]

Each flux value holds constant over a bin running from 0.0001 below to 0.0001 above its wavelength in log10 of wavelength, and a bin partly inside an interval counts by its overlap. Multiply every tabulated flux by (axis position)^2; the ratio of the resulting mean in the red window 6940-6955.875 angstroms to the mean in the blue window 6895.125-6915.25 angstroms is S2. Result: 1.02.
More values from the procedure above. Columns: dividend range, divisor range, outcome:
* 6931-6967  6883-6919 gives 1.02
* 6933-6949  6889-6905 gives 1.02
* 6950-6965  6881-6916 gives 1.04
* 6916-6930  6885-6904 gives 1.06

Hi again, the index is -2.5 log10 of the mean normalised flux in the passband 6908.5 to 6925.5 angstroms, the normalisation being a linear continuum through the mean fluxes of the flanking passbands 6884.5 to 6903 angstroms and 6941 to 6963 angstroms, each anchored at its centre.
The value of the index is -0.03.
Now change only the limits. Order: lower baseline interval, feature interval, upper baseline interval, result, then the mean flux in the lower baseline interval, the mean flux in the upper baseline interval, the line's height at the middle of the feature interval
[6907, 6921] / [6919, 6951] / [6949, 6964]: 0.023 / 6.12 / 6.15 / 6.13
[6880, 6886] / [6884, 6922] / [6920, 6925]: 0.049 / 6.35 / 6.22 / 6.28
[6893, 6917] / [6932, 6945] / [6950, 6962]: 0.037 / 5.92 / 6.15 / 6.07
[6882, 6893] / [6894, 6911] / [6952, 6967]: 0.061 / 6.18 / 6.2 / 6.18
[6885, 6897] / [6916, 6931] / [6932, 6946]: -0.046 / 6.01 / 5.87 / 5.91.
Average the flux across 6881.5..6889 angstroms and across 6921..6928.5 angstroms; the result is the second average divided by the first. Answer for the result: 1.0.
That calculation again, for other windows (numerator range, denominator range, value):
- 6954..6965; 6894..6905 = 1.08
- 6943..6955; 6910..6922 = 0.97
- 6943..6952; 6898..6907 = 1.02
